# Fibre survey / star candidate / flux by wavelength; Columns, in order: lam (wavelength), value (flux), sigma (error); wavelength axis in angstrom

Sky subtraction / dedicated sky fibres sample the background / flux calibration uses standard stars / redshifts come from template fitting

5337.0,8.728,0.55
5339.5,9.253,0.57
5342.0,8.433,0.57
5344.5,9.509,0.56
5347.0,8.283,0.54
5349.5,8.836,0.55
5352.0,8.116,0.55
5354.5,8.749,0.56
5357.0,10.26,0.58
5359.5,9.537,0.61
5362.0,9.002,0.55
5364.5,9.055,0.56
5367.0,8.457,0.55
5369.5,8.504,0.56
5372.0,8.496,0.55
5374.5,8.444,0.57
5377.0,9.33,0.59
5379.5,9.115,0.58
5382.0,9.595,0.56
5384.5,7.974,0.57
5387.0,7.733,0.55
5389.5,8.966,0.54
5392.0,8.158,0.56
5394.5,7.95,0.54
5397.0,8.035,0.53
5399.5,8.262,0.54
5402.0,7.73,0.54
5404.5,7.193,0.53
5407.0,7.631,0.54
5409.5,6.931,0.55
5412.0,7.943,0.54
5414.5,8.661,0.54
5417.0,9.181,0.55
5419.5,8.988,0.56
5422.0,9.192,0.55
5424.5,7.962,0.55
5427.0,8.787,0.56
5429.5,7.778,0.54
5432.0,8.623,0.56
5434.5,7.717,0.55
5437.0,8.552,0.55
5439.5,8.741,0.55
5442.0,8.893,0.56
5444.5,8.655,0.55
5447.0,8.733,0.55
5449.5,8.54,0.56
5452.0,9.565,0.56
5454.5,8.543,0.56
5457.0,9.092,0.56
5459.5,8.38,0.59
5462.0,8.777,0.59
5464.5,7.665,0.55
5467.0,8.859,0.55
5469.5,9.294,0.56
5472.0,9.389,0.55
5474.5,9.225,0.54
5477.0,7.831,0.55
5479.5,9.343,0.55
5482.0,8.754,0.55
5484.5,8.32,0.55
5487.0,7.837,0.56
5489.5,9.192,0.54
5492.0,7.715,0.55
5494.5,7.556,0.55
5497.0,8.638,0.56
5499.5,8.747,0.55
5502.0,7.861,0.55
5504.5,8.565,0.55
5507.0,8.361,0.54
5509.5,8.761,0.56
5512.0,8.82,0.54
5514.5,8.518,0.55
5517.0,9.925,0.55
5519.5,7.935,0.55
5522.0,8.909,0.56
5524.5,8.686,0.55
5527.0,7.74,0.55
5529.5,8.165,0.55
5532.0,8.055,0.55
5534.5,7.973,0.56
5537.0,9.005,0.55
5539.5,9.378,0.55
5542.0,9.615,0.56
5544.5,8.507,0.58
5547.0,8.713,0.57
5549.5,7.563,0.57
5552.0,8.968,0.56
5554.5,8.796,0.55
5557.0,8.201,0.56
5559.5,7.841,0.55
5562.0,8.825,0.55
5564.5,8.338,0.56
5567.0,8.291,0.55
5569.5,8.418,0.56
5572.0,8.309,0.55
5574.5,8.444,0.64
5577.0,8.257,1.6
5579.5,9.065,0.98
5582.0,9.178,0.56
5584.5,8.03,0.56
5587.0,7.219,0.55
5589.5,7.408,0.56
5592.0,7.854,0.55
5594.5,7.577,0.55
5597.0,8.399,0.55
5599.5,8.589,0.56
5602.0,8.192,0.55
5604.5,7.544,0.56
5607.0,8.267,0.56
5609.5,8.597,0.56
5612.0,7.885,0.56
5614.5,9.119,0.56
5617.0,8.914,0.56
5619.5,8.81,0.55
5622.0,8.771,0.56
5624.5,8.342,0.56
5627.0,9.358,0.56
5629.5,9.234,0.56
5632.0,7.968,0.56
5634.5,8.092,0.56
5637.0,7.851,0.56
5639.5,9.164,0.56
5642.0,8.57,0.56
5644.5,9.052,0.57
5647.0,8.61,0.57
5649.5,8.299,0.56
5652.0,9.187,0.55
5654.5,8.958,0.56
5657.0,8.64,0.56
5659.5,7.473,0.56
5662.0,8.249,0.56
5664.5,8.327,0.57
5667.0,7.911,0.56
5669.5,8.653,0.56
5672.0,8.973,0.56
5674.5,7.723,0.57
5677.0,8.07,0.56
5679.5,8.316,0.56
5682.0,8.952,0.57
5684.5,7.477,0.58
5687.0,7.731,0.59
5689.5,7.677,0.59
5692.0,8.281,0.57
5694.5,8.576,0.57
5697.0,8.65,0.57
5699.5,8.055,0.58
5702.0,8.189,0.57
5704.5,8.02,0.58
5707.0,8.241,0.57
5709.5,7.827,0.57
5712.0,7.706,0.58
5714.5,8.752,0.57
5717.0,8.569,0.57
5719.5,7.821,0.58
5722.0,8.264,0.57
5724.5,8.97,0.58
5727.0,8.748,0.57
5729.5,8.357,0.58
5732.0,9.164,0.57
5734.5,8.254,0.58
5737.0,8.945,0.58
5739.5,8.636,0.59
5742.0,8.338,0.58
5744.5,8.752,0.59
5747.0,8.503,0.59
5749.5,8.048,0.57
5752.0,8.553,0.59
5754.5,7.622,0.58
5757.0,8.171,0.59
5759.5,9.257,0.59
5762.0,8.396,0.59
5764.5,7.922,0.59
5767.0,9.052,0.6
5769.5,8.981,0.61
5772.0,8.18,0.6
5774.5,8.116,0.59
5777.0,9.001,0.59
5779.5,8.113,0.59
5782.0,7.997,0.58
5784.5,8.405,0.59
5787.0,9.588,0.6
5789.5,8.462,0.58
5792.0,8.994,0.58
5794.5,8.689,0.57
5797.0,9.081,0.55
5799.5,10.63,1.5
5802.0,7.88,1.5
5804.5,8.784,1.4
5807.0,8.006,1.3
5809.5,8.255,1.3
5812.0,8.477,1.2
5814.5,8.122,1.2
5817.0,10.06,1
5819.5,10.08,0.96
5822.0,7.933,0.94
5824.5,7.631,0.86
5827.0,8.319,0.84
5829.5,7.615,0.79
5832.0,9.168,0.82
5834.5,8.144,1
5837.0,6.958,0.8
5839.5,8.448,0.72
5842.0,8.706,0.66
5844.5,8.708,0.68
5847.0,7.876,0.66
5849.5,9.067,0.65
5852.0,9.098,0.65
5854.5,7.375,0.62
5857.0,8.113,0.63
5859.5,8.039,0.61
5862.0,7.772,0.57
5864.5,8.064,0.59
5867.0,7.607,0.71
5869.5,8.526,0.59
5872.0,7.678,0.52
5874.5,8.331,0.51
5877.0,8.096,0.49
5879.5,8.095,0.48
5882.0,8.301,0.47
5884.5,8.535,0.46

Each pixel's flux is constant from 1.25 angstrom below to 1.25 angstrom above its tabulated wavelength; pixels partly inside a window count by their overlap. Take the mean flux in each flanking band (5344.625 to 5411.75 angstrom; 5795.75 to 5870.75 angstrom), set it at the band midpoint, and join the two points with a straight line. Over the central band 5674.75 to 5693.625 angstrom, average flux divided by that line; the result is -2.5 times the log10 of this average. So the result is 0.05 mag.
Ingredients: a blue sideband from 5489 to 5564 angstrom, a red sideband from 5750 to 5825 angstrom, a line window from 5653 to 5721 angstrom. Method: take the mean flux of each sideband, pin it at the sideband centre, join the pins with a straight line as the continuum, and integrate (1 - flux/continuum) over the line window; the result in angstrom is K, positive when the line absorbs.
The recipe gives 2.8 angstrom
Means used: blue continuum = 8.51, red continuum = 8.62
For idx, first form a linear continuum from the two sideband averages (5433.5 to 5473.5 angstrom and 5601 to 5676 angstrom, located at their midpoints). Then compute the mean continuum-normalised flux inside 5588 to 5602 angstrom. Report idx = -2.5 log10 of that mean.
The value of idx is 0.08 mag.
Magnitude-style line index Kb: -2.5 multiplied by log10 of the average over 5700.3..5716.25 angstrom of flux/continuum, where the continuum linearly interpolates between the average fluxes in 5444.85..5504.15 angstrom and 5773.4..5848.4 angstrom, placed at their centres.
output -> 0.06 mag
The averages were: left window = 8.6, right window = 8.54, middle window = 8.13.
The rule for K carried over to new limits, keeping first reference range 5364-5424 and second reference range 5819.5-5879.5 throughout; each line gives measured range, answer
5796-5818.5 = -1.7 angstrom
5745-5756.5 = 0.0 angstrom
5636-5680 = -1.0 angstrom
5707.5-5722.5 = 0.2 angstrom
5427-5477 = -1.8 angstrom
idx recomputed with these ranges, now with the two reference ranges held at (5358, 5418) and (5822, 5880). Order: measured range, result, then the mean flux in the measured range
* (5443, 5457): -0.06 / 8.83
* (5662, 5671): -0.01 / 8.31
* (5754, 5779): -0.04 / 8.48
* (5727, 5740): -0.06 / 8.68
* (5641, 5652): -0.06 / 8.7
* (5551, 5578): -0.01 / 8.42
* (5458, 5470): -0.02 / 8.56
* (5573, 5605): 0.02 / 8.15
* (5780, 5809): -0.07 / 8.74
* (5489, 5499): 0.01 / 8.24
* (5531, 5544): -0.06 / 8.8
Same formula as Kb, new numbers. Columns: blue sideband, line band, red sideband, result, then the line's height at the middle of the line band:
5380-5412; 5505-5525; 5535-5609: -0.06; 8.26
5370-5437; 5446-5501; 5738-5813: -0.03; 8.37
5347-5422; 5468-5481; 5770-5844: -0.06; 8.53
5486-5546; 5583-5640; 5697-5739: 0.02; 8.46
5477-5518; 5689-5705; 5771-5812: 0.05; 8.6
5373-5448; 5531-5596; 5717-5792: 0.01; 8.44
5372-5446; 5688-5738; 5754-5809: 0.03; 8.57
